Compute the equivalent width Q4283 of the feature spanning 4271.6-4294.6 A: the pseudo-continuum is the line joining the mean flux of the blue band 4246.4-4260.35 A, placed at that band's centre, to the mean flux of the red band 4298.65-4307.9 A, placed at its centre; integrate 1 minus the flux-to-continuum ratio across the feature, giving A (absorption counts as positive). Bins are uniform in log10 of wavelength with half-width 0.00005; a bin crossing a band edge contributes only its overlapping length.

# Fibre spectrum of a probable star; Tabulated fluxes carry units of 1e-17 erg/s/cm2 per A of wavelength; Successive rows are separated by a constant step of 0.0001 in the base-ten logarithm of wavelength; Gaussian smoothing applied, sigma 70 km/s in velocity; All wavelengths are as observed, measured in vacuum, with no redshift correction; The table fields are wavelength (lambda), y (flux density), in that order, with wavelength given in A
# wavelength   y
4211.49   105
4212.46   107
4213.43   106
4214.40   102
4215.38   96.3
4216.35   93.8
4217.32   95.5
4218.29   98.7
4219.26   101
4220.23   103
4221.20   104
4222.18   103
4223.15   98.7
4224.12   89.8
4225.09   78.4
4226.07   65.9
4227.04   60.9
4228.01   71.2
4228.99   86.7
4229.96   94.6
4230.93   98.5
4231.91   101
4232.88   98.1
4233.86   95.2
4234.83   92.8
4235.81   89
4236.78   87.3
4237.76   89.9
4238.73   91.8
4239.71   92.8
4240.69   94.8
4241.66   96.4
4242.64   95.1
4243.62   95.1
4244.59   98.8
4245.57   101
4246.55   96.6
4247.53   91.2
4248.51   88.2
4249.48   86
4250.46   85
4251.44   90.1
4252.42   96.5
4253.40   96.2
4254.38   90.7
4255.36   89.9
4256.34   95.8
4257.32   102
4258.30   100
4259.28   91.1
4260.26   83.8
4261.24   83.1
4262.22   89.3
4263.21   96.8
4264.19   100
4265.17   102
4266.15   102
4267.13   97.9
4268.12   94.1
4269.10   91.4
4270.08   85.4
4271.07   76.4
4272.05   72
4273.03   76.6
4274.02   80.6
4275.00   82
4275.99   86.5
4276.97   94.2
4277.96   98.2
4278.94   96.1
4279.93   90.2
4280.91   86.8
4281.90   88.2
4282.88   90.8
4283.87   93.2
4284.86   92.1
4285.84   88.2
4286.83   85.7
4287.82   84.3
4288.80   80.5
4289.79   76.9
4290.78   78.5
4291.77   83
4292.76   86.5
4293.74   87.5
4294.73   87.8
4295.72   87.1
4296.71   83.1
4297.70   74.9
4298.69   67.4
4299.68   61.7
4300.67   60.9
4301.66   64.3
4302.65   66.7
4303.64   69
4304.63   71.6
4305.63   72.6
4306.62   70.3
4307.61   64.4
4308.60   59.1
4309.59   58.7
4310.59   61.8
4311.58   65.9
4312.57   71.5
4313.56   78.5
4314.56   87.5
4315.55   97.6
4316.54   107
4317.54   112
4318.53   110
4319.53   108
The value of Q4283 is -2.7 A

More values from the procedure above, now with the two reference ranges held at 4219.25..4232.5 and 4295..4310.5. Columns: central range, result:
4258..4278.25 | -2.9 A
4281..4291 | -1.7 A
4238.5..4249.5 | -1.3 A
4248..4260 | -1.6 A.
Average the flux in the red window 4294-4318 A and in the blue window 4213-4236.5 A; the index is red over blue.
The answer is 0.81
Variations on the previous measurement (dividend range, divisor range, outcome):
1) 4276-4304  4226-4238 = 0.94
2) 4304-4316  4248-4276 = 0.79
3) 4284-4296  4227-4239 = 0.94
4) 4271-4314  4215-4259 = 0.85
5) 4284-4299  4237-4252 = 0.90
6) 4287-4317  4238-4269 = 0.81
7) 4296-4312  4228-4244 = 0.72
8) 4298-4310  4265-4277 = 0.75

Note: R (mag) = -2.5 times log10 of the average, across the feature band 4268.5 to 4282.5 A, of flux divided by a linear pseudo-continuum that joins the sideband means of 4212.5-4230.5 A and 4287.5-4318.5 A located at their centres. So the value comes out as -0.05 mag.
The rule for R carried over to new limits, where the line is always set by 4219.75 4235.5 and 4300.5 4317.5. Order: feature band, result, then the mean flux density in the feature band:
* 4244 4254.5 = -0.09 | 92.9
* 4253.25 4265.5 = -0.12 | 93.7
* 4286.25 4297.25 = -0.09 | 83.7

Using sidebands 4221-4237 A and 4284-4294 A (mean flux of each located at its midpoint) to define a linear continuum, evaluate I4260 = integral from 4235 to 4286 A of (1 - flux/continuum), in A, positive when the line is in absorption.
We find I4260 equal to -2.8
